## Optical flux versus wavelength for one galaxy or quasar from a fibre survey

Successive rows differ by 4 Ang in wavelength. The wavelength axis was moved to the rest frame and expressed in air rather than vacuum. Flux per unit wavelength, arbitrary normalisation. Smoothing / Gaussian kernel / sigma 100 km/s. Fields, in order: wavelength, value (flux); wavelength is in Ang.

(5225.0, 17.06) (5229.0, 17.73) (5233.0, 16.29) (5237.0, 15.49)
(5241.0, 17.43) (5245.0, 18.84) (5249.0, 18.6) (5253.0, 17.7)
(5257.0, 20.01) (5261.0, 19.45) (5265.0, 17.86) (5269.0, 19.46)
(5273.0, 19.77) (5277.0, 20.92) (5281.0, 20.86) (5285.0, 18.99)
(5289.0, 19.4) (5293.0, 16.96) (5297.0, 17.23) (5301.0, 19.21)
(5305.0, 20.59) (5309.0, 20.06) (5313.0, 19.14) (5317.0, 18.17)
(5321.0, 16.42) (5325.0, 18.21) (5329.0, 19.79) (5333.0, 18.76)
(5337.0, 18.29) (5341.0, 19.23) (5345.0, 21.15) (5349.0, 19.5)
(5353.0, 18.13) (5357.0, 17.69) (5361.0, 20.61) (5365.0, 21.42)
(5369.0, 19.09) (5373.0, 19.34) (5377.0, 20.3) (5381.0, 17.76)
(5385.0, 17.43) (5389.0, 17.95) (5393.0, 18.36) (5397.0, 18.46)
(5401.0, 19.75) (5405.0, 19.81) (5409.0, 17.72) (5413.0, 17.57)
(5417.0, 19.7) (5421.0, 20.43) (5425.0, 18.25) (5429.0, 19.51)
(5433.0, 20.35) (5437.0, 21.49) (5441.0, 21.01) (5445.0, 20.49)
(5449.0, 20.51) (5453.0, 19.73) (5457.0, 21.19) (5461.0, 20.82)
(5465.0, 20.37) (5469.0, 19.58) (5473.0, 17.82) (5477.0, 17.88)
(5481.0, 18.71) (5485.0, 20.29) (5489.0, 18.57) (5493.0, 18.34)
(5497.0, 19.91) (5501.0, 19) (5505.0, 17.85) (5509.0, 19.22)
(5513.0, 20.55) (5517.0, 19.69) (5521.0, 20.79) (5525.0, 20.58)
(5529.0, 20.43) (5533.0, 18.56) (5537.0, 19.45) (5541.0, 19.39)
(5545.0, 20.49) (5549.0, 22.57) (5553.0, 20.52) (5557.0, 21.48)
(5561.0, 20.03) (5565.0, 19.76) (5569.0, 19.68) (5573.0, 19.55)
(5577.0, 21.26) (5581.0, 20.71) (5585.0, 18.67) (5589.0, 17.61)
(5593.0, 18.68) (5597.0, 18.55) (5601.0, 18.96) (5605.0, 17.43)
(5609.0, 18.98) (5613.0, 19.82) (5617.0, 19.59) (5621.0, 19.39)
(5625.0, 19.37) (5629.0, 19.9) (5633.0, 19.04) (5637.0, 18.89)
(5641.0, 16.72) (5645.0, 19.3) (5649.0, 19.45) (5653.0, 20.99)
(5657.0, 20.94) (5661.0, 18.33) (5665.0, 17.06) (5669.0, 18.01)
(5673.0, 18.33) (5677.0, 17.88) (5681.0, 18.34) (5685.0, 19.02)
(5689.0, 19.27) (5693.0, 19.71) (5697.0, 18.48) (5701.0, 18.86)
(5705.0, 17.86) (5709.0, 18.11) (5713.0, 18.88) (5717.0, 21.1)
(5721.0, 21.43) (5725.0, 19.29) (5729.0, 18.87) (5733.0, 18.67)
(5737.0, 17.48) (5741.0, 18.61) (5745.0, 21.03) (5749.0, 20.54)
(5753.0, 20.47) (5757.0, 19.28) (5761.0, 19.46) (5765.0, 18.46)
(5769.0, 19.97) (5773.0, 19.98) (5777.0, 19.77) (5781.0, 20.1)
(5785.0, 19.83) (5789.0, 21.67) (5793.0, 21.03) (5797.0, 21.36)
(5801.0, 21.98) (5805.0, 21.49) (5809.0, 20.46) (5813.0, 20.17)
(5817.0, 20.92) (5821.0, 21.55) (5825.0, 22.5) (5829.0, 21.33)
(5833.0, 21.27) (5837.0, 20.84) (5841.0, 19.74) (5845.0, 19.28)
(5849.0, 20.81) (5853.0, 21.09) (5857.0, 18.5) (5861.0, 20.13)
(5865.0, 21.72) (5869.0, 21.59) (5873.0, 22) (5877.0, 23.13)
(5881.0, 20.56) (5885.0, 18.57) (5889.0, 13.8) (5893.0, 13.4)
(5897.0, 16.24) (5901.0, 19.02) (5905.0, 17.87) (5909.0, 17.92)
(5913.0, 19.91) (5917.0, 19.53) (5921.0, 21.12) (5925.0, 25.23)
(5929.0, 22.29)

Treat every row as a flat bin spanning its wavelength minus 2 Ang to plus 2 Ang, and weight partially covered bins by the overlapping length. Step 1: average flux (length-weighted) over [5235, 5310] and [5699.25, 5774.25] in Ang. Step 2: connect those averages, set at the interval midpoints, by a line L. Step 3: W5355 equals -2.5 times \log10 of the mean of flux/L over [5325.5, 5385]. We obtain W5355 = -0.02 mag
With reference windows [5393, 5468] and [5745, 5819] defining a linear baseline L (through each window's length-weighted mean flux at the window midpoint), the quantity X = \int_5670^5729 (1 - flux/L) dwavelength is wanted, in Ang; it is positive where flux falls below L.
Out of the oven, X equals 3.63 Ang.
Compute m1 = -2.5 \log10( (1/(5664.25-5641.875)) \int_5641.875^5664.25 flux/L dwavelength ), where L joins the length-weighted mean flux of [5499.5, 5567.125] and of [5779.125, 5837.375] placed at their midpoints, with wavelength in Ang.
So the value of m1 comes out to 0.05 mag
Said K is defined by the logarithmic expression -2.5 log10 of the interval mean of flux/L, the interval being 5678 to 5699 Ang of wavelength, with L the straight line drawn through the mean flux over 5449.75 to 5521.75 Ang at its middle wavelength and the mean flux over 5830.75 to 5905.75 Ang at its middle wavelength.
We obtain 0.032 mag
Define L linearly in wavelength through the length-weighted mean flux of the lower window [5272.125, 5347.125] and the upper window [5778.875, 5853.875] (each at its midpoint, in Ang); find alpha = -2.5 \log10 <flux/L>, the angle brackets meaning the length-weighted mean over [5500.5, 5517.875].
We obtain 0.03 mag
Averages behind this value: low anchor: 19.1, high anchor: 20.9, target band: 19.3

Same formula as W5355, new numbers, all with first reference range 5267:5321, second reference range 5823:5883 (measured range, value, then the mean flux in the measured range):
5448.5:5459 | -0.042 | 20.5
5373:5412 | 0.050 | 18.6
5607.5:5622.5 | 0.041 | 19.5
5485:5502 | 0.040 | 19.1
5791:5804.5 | -0.034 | 21.5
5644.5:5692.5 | 0.080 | 18.9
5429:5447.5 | -0.056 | 20.7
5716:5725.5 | -0.011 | 20.8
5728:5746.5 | 0.095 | 18.9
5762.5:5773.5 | 0.070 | 19.4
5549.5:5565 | -0.038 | 20.7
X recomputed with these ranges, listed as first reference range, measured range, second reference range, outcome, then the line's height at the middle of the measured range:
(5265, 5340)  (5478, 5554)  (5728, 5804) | -1.0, 19.4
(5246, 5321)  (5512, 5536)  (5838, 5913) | -1.2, 19.1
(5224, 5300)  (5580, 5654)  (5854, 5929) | 0.3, 19.1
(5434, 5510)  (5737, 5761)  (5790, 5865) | 1.0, 20.6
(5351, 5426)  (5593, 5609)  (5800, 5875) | 1.1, 19.9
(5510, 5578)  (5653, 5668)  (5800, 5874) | 1.1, 20.5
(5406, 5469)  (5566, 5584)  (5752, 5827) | 0.0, 20.2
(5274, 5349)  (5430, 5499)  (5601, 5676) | -2.9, 19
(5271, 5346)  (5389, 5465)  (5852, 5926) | -2.1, 19.2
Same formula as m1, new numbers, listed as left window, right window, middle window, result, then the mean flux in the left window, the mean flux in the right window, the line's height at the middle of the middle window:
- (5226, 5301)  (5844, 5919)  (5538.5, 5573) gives -0.088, 18.5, 19.2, 18.8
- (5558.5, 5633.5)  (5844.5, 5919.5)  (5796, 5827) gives -0.110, 19.3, 19.2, 19.3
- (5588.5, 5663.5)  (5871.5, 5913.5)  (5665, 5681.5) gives 0.055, 19.1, 18.3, 18.9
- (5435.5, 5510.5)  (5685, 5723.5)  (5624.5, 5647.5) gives 0.030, 19.6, 19.3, 19.4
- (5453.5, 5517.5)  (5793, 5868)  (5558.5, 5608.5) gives 0.029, 19.4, 20.9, 19.8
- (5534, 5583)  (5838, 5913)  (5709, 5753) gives 0.010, 20.4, 19.2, 19.7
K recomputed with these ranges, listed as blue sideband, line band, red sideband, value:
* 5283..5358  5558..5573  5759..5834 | -0.01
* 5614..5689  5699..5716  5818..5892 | 0.04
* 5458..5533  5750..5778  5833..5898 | -0.01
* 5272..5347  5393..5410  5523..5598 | 0.03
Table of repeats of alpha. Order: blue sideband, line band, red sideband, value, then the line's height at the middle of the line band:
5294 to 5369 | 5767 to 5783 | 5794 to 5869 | 0.04 mag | 20.7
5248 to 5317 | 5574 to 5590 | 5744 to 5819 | 0.01 mag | 19.9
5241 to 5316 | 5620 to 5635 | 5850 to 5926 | -0.01 mag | 19.3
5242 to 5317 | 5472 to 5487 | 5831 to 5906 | 0.03 mag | 19.2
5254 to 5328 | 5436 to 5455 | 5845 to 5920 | -0.08 mag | 19.1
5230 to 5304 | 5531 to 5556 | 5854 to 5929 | -0.07 mag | 19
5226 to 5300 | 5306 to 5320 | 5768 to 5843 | -0.02 mag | 18.7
